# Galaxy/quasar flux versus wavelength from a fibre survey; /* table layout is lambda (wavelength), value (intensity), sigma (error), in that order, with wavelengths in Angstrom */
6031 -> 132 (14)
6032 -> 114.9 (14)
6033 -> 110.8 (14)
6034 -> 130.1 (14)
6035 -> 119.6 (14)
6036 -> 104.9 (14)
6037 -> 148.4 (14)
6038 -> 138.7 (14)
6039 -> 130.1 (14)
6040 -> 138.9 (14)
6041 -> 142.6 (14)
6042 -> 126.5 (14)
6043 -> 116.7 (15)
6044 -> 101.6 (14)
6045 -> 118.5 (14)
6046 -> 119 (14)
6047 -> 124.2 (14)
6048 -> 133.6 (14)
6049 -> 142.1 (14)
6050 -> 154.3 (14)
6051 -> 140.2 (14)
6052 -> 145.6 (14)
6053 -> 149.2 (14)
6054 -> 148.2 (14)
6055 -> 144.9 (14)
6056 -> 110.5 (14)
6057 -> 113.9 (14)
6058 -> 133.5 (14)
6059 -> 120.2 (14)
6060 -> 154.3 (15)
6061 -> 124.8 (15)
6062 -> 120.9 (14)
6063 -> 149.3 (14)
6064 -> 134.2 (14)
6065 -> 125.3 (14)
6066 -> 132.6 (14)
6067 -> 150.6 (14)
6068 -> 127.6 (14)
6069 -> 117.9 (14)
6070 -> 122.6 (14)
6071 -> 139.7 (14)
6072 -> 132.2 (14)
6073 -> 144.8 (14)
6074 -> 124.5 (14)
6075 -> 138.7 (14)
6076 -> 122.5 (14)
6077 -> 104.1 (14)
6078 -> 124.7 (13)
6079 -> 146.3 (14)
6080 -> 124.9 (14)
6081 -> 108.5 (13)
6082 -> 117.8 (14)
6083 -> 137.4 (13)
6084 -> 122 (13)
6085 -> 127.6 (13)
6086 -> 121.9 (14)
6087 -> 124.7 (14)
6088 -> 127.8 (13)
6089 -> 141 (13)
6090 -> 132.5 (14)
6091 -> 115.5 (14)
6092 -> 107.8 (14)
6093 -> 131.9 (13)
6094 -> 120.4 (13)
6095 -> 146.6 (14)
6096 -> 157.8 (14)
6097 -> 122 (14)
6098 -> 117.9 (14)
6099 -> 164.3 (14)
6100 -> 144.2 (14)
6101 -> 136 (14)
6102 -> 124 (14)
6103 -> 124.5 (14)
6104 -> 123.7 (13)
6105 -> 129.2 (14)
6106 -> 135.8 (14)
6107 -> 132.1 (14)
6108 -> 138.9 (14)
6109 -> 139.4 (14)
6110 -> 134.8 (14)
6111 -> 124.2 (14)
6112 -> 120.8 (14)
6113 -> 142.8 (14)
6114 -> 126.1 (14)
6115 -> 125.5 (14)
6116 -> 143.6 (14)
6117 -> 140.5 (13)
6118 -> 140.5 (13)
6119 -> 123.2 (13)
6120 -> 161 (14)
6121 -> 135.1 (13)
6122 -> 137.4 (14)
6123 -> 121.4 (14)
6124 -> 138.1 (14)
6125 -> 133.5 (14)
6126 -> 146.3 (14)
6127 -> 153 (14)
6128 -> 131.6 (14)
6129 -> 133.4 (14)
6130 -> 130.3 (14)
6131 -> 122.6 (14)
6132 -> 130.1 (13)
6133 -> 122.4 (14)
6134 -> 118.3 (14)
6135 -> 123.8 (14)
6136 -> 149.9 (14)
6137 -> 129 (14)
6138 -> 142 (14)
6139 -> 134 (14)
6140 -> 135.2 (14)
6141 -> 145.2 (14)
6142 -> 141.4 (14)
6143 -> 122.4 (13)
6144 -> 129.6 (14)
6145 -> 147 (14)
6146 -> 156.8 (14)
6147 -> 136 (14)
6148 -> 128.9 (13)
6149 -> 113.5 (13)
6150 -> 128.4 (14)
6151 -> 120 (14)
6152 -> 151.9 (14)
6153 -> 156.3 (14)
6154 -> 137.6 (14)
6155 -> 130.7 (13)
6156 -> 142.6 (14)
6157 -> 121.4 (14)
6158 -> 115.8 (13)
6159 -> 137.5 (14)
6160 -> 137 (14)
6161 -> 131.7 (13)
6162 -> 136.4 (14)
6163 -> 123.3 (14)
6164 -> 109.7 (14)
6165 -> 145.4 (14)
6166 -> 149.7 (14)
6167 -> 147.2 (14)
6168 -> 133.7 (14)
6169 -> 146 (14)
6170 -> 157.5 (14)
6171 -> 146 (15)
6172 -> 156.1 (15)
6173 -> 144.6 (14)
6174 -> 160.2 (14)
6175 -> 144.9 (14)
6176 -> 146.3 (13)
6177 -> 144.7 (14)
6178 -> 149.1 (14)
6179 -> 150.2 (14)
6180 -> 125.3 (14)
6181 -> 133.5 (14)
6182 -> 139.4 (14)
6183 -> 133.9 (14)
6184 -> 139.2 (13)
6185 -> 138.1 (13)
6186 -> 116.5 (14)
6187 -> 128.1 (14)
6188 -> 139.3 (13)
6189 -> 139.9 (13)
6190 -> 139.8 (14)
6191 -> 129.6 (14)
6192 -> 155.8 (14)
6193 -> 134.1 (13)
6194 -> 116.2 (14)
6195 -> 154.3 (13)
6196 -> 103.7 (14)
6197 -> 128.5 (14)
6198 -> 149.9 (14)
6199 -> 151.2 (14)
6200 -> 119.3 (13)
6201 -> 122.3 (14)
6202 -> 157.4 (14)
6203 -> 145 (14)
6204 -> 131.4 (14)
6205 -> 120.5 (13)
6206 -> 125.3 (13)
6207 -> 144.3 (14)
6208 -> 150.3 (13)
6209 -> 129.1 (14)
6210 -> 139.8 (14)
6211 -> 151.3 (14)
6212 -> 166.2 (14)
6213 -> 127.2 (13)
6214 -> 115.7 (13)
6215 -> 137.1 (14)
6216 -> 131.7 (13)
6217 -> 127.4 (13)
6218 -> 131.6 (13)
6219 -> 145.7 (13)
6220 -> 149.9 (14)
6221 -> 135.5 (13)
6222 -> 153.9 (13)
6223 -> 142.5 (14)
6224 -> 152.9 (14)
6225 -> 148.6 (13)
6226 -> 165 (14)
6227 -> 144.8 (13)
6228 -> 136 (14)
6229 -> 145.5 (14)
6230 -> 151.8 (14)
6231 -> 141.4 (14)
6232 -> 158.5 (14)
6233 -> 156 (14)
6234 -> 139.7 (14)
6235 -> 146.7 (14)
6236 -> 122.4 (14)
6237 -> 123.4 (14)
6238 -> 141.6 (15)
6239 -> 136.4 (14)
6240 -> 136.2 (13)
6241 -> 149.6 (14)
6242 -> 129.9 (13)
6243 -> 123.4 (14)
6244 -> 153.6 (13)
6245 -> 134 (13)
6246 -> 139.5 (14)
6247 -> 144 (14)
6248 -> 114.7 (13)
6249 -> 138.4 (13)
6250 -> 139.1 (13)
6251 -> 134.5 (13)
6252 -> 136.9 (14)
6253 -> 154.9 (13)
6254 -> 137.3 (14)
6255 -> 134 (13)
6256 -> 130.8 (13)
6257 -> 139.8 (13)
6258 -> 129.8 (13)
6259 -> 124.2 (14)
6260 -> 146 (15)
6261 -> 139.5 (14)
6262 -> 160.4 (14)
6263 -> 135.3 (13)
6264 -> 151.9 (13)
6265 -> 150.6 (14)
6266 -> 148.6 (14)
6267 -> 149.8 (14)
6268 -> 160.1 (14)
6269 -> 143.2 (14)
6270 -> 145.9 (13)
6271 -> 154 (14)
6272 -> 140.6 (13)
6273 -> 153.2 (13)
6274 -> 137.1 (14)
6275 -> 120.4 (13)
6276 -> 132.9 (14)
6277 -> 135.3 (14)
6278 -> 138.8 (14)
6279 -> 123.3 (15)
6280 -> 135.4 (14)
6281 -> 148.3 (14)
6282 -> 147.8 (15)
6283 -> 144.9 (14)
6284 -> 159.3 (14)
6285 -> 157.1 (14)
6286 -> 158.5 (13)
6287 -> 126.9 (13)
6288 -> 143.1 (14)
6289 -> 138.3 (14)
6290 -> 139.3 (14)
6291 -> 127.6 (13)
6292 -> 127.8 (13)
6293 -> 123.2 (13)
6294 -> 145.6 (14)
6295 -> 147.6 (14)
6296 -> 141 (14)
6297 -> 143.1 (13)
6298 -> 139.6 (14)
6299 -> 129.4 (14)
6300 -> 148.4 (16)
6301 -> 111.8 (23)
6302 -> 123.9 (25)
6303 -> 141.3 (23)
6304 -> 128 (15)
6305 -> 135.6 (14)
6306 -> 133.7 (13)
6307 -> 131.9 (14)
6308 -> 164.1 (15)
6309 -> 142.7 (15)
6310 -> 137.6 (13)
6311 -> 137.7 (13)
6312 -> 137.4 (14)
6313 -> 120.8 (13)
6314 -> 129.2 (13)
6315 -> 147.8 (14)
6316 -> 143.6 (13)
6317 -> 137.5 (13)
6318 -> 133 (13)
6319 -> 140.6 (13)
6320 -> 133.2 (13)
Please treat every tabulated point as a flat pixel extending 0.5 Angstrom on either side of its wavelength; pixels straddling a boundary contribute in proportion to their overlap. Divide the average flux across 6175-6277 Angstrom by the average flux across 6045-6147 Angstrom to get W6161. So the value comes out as 1.05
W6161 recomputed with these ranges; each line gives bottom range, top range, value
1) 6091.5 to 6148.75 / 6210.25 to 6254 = 1.05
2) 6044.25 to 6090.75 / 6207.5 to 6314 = 1.07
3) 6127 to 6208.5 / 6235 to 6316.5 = 1.02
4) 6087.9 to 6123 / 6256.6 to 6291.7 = 1.07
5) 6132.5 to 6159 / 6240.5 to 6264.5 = 1.03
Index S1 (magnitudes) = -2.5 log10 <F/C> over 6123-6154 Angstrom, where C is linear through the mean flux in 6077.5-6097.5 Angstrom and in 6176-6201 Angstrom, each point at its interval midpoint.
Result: -0.02 mag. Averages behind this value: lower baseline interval 128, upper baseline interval 136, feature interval 135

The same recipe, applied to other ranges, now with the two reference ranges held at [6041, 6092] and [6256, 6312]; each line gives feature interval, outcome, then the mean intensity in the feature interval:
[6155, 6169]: 0.01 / 134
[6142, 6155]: -0.02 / 136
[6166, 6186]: -0.07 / 143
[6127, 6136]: 0.03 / 129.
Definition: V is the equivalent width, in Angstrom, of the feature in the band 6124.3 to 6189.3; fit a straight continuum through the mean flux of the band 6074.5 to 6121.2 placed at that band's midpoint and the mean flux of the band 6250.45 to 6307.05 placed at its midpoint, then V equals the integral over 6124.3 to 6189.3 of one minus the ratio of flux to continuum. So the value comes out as -1.4 Angstrom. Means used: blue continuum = 131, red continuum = 140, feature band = 137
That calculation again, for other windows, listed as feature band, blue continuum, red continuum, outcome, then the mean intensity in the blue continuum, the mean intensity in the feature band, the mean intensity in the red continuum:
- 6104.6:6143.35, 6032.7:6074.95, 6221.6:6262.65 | 0.17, 131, 134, 141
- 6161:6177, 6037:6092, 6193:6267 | -0.80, 130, 143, 139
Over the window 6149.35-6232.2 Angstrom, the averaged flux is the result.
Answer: 139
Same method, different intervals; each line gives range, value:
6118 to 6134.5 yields 134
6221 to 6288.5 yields 142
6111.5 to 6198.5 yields 136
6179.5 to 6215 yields 135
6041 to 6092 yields 130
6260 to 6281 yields 143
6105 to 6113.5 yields 133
